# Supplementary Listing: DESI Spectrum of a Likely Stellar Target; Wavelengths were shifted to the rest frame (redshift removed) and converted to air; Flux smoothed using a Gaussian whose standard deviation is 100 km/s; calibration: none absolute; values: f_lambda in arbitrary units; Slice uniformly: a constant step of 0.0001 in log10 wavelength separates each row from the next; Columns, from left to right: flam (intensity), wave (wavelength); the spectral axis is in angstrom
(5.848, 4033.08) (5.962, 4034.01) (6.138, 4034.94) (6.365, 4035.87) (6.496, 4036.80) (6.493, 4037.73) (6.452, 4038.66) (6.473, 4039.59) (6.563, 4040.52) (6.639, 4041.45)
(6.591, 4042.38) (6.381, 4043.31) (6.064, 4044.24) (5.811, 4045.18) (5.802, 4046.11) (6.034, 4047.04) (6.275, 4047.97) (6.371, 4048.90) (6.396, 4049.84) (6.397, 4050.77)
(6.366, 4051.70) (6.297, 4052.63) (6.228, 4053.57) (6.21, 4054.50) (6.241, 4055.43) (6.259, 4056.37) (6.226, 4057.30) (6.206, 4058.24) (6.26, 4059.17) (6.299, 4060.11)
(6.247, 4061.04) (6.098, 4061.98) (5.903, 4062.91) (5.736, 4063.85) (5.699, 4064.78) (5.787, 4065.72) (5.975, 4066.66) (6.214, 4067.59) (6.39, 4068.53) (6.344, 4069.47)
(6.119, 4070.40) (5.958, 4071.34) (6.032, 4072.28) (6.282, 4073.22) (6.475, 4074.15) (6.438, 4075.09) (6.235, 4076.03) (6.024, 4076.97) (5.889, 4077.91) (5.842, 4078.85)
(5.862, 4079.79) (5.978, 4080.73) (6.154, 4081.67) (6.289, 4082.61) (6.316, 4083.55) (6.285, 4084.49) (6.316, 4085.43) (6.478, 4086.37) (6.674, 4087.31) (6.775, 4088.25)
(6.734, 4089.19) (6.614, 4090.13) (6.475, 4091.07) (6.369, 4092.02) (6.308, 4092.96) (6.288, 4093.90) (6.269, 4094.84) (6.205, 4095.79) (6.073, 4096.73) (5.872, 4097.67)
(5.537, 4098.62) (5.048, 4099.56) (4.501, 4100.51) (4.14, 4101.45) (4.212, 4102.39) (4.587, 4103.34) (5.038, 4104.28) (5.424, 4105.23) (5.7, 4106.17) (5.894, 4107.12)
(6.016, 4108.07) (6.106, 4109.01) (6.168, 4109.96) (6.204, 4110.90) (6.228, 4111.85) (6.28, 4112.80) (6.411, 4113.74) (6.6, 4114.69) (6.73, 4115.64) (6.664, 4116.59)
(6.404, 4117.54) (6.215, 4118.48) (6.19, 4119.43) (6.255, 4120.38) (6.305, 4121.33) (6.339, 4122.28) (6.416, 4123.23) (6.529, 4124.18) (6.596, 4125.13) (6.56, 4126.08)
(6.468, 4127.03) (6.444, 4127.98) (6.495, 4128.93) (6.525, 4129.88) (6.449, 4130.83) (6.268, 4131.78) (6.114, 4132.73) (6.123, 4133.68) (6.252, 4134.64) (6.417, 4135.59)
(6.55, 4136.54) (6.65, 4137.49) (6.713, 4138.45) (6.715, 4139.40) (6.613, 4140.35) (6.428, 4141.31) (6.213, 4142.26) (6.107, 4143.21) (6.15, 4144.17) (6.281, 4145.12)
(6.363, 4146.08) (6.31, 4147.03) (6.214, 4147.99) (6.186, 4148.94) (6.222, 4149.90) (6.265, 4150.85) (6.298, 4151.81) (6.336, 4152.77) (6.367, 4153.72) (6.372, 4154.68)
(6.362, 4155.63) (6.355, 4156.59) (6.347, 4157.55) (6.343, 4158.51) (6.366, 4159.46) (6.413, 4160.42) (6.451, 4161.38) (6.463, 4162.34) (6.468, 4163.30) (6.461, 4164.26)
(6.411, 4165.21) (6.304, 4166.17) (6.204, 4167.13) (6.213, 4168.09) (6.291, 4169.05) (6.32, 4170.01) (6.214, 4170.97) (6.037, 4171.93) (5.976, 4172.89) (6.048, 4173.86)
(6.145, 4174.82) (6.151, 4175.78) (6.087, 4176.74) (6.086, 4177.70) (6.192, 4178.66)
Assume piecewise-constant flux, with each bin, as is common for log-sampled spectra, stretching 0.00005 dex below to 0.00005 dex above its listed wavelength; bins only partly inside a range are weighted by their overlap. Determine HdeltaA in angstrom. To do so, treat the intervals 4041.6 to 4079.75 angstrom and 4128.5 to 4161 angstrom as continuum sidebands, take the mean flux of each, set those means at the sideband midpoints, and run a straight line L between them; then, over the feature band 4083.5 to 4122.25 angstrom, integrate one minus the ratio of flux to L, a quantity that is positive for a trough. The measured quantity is 1.5 angstrom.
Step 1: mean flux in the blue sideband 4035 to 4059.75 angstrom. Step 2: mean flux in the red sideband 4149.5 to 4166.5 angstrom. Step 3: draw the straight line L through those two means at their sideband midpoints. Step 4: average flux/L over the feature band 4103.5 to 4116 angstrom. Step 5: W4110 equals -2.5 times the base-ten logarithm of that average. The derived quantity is 0.06 mag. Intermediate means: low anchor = 6.3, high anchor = 6.37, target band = 6.02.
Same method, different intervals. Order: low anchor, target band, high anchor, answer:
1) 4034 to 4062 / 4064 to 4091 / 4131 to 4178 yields 0.01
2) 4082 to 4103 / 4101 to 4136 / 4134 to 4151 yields 0.01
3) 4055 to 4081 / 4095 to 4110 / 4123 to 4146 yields 0.16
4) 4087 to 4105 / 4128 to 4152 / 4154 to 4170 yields -0.03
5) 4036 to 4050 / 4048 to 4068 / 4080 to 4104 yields 0.01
